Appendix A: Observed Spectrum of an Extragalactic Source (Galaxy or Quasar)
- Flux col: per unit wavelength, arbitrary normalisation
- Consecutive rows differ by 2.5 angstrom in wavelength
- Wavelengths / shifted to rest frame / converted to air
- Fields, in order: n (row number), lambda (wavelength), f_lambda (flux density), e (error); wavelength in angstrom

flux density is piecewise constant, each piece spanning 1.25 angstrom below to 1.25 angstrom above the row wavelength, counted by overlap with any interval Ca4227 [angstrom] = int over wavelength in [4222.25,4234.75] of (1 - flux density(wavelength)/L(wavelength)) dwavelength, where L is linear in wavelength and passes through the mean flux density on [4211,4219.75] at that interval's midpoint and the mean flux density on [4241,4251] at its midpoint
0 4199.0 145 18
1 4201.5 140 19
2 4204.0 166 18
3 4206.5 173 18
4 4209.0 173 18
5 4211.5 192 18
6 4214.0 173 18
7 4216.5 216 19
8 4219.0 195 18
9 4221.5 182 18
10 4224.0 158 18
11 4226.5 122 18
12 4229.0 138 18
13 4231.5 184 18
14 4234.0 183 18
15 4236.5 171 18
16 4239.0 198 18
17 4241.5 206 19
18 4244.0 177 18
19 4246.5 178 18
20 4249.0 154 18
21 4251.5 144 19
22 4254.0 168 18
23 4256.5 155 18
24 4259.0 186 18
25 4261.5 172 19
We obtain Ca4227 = 1.9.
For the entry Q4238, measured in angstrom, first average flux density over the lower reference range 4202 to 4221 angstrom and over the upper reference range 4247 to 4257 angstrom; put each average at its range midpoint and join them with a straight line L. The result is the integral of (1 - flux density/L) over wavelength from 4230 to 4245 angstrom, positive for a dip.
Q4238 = -1.8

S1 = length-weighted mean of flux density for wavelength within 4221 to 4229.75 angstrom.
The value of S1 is 148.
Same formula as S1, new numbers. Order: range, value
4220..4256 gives 169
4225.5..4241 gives 169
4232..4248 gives 185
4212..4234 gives 172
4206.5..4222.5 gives 187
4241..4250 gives 177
